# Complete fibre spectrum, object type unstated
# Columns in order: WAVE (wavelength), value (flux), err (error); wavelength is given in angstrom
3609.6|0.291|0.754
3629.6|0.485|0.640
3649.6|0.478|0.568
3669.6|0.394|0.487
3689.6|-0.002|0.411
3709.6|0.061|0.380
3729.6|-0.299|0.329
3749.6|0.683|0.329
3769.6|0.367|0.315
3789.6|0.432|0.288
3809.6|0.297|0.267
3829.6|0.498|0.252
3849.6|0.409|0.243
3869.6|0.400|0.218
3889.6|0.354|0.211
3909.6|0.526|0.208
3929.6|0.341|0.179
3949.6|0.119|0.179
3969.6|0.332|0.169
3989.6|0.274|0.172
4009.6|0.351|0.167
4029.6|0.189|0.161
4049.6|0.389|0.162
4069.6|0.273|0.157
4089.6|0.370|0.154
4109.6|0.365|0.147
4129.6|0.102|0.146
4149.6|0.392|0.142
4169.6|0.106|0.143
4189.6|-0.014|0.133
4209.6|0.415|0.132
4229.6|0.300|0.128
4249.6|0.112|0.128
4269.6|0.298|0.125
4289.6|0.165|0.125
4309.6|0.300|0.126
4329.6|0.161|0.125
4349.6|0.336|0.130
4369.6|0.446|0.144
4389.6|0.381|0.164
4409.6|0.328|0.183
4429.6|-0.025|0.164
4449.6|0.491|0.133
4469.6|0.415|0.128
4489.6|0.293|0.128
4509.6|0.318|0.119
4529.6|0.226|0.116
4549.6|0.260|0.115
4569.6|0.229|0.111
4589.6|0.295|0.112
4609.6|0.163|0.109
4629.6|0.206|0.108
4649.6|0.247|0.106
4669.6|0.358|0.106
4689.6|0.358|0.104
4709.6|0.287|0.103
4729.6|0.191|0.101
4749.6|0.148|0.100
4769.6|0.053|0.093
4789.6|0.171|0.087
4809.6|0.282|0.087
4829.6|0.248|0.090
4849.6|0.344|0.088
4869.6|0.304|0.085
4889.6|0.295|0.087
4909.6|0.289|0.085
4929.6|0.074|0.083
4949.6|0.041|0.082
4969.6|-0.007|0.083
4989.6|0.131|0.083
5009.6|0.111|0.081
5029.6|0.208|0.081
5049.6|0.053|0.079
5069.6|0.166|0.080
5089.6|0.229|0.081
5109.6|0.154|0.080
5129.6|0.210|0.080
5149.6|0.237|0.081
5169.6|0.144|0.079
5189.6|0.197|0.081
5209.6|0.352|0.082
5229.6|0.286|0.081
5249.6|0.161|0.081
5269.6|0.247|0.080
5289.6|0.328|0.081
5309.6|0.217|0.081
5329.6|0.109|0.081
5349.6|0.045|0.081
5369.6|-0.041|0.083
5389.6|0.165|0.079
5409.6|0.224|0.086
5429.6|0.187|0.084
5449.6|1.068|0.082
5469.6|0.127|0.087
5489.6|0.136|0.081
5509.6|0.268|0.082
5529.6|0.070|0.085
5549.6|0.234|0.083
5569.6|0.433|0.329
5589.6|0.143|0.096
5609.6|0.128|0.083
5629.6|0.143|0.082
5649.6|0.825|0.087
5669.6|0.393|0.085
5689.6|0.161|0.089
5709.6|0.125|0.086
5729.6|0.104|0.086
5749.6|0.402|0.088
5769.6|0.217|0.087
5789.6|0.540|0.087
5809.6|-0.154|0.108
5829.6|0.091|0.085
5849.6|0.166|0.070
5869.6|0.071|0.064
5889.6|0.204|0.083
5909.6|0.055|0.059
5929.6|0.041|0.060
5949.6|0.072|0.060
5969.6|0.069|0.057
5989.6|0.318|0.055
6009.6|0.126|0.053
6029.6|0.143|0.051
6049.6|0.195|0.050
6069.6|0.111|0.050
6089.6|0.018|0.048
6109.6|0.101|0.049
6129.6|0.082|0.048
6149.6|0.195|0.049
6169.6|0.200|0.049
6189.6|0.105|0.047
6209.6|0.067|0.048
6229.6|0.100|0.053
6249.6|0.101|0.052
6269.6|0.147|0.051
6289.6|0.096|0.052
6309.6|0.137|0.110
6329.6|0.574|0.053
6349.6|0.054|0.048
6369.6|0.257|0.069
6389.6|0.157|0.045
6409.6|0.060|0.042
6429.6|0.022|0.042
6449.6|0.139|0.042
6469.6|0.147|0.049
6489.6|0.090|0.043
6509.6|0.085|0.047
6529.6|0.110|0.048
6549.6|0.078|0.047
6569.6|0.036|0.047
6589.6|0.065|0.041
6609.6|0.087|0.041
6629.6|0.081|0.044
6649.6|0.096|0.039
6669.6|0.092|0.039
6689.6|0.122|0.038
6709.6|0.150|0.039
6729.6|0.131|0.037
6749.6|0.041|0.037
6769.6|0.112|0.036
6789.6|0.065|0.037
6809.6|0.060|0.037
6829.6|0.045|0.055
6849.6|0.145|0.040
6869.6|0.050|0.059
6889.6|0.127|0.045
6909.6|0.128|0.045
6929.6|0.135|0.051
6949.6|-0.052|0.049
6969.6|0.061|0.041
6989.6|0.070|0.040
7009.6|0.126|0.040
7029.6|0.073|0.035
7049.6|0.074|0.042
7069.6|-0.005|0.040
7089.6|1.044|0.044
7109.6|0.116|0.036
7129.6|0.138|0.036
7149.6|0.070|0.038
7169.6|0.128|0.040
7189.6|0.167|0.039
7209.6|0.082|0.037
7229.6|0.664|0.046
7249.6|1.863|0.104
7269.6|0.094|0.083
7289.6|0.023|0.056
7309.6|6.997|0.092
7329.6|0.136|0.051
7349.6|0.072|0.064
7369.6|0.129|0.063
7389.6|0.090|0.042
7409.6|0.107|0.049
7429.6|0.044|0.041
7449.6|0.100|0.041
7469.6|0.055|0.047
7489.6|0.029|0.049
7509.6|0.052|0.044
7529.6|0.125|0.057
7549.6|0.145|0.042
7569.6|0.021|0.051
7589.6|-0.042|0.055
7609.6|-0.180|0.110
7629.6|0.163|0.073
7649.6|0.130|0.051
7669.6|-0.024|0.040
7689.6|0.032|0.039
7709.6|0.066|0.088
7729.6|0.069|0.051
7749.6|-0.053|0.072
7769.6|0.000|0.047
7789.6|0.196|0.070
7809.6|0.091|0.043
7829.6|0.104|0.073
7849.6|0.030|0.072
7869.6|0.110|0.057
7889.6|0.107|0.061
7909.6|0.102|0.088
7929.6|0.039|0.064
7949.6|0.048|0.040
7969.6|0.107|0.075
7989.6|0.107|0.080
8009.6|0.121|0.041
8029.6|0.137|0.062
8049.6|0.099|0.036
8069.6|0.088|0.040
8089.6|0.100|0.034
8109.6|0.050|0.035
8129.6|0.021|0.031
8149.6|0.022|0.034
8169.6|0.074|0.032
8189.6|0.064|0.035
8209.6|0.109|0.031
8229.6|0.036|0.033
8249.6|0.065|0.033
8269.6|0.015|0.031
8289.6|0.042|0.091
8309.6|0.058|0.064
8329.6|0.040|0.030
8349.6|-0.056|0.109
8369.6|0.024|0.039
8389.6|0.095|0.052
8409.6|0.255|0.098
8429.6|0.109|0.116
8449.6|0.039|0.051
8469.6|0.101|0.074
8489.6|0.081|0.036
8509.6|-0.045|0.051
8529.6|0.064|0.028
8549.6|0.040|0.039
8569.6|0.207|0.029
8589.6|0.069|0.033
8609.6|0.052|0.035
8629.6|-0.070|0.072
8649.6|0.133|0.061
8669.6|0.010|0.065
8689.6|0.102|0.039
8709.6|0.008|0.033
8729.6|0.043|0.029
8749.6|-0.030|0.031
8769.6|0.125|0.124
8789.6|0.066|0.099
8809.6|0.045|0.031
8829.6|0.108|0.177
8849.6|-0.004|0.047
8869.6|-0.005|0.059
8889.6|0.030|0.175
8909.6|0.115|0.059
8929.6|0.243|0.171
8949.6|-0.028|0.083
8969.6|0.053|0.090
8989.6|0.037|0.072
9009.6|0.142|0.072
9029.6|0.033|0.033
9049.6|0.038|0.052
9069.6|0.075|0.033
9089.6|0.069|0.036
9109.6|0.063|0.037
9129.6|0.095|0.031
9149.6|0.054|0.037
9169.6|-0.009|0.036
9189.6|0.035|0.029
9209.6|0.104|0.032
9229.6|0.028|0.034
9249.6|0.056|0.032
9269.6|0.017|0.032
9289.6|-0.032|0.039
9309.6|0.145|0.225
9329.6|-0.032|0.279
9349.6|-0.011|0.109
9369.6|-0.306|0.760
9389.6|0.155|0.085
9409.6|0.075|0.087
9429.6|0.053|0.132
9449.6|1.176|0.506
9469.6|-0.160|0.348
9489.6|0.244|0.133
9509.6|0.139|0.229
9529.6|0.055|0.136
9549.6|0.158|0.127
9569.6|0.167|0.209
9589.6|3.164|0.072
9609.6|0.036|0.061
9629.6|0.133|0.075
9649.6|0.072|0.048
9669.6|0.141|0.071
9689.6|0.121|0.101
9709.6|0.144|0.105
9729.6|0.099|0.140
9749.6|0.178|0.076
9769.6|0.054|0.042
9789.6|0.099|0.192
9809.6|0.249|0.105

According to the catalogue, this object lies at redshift 0.46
